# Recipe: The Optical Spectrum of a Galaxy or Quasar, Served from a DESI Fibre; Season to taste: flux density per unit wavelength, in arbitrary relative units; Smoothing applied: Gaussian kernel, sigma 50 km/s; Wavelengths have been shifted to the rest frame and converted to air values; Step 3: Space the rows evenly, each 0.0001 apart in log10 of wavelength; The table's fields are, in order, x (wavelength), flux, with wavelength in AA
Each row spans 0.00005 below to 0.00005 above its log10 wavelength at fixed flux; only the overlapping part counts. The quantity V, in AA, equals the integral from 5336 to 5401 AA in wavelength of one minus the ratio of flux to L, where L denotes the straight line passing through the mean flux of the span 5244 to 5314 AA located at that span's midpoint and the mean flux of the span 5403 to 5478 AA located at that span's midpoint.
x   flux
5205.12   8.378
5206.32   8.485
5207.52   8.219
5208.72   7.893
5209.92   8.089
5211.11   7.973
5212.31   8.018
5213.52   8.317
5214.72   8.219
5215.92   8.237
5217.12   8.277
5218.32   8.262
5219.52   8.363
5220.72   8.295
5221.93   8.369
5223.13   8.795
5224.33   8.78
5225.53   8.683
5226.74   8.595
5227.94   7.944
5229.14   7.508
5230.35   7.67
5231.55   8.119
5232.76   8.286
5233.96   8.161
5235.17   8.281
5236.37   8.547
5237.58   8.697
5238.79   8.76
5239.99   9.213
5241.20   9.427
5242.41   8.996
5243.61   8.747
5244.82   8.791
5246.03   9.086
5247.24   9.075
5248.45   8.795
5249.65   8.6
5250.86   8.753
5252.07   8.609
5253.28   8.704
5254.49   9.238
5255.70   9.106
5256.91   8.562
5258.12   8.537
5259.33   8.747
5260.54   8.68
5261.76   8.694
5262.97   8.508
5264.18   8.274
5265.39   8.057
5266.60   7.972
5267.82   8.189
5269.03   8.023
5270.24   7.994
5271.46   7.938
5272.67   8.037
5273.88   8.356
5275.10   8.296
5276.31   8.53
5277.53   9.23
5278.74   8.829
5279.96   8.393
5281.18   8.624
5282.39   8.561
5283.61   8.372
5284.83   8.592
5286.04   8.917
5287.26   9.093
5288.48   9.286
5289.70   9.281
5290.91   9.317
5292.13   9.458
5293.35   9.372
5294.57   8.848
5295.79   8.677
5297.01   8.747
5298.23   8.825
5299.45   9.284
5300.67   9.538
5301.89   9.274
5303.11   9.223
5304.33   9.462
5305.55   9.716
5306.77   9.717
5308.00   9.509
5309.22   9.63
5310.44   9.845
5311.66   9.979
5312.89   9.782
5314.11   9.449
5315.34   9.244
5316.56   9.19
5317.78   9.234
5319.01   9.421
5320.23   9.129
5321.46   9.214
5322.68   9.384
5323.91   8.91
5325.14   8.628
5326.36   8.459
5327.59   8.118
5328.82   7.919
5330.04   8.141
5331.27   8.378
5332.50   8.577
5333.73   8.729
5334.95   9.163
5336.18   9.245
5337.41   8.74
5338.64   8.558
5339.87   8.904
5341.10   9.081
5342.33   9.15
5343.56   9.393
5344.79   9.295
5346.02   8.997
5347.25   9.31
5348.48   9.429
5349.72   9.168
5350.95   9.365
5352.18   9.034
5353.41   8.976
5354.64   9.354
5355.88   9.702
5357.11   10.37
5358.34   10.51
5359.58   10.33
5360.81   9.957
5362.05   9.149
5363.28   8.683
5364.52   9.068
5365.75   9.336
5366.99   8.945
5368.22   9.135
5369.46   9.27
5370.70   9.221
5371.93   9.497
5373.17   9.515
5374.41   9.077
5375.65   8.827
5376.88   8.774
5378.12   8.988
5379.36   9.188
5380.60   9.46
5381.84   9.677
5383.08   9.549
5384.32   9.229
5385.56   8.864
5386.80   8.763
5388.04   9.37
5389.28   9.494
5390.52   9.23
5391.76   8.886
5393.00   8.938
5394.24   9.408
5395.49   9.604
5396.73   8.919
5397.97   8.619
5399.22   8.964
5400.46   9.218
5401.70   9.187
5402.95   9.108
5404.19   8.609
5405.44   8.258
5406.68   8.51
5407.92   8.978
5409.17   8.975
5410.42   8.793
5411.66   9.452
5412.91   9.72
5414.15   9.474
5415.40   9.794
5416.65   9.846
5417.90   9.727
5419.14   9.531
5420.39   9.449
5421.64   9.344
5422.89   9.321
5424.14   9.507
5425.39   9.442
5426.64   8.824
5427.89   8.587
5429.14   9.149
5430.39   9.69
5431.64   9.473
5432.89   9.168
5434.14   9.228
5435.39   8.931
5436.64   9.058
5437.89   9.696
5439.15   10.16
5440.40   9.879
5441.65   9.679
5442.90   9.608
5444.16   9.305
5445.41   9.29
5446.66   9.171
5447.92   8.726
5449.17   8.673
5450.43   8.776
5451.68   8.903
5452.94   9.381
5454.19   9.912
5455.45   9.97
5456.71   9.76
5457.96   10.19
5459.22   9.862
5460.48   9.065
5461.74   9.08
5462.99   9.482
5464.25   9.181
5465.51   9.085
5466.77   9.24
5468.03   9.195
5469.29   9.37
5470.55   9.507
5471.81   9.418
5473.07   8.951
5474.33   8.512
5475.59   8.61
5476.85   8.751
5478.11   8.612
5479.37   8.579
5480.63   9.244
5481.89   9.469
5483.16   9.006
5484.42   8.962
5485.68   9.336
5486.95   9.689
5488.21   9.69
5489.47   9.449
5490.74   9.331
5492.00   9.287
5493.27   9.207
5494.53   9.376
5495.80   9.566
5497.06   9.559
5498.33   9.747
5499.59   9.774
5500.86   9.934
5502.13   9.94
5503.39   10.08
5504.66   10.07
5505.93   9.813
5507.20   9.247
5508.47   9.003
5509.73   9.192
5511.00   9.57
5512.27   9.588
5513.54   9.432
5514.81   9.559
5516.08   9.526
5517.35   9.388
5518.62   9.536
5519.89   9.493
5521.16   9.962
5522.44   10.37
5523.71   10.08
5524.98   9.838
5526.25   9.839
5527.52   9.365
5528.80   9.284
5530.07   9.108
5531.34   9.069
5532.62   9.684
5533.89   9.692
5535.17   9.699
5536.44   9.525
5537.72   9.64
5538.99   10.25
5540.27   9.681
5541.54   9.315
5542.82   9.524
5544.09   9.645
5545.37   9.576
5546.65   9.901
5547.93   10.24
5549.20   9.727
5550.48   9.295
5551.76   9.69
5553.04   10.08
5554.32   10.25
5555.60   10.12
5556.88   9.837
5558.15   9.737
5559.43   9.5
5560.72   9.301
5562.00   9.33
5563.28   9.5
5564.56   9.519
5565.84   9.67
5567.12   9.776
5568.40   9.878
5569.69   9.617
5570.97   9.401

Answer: -1.1 AA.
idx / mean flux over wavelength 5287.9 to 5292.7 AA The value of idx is 9.34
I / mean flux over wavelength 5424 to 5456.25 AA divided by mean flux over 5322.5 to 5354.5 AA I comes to 1.05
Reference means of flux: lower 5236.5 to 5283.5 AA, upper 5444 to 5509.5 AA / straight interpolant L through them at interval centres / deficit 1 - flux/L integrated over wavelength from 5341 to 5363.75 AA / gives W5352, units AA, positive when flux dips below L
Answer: -1.3 AA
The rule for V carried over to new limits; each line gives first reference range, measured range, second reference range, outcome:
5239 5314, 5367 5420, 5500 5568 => 0.3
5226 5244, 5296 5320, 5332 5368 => -1.2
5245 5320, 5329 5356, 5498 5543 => 0.3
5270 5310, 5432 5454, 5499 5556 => 0.3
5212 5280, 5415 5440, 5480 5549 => -0.5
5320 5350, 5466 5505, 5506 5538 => 0.4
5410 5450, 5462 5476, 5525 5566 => 0.5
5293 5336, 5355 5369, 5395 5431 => -0.6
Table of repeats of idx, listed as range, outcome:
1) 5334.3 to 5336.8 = 9.22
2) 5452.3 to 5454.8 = 9.65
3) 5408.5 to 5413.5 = 9.22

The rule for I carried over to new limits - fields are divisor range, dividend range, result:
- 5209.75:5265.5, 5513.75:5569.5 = 1.13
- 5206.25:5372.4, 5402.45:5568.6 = 1.07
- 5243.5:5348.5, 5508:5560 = 1.09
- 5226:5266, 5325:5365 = 1.06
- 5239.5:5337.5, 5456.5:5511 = 1.05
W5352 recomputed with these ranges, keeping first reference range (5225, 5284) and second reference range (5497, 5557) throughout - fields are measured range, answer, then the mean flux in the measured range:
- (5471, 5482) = 0.7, 8.9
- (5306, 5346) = -1.1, 9.07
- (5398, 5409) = 0.4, 8.84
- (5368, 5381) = -0.2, 9.17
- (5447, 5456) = 0.2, 9.18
